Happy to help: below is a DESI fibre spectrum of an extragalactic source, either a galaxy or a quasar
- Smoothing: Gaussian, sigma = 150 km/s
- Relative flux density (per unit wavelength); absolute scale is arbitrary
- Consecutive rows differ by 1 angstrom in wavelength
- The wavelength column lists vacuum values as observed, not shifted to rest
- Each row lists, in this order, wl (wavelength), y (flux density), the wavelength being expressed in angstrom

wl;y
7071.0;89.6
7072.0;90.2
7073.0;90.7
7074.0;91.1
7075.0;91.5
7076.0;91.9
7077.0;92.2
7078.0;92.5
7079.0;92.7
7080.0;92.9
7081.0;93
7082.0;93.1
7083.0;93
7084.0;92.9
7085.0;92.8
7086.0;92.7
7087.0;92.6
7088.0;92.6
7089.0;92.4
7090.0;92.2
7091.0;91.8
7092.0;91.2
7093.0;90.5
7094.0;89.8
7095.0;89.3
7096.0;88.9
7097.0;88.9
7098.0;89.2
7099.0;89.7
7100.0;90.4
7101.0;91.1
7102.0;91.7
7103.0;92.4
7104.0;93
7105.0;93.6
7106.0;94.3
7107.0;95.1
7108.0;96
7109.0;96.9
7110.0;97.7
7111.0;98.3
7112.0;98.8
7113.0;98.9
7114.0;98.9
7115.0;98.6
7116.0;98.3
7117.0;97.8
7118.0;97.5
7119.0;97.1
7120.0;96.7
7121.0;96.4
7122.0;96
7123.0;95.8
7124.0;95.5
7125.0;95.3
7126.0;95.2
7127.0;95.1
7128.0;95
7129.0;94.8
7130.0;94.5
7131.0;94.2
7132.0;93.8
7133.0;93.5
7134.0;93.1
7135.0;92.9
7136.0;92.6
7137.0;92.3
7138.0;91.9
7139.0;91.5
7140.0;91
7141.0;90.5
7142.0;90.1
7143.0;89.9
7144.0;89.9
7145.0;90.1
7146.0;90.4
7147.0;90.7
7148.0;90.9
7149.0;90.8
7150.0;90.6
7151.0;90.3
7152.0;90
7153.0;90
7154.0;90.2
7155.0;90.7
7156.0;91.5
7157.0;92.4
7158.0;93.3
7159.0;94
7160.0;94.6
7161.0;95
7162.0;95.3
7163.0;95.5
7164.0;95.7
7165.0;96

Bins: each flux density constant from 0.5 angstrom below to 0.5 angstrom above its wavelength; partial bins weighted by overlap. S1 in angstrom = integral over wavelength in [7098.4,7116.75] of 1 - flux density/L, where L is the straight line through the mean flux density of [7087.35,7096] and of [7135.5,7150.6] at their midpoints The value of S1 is -0.8 angstrom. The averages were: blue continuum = 91.1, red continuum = 90.9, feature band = 95.2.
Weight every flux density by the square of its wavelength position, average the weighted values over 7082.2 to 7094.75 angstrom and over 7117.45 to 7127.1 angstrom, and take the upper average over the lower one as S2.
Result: 1.05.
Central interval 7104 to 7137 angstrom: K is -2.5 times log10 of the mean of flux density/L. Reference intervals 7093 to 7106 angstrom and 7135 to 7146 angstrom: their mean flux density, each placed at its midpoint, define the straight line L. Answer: -0.057 mag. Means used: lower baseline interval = 90.8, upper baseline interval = 91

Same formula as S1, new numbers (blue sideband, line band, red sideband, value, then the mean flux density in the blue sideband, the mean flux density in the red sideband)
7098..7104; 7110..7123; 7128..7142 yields -0.8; 91.1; 92.8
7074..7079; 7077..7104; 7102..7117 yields 0.6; 92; 96.4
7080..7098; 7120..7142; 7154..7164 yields -0.3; 91.6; 93.5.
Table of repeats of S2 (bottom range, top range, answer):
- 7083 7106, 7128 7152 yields 1.02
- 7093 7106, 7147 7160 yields 1.02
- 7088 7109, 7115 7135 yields 1.05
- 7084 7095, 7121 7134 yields 1.04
